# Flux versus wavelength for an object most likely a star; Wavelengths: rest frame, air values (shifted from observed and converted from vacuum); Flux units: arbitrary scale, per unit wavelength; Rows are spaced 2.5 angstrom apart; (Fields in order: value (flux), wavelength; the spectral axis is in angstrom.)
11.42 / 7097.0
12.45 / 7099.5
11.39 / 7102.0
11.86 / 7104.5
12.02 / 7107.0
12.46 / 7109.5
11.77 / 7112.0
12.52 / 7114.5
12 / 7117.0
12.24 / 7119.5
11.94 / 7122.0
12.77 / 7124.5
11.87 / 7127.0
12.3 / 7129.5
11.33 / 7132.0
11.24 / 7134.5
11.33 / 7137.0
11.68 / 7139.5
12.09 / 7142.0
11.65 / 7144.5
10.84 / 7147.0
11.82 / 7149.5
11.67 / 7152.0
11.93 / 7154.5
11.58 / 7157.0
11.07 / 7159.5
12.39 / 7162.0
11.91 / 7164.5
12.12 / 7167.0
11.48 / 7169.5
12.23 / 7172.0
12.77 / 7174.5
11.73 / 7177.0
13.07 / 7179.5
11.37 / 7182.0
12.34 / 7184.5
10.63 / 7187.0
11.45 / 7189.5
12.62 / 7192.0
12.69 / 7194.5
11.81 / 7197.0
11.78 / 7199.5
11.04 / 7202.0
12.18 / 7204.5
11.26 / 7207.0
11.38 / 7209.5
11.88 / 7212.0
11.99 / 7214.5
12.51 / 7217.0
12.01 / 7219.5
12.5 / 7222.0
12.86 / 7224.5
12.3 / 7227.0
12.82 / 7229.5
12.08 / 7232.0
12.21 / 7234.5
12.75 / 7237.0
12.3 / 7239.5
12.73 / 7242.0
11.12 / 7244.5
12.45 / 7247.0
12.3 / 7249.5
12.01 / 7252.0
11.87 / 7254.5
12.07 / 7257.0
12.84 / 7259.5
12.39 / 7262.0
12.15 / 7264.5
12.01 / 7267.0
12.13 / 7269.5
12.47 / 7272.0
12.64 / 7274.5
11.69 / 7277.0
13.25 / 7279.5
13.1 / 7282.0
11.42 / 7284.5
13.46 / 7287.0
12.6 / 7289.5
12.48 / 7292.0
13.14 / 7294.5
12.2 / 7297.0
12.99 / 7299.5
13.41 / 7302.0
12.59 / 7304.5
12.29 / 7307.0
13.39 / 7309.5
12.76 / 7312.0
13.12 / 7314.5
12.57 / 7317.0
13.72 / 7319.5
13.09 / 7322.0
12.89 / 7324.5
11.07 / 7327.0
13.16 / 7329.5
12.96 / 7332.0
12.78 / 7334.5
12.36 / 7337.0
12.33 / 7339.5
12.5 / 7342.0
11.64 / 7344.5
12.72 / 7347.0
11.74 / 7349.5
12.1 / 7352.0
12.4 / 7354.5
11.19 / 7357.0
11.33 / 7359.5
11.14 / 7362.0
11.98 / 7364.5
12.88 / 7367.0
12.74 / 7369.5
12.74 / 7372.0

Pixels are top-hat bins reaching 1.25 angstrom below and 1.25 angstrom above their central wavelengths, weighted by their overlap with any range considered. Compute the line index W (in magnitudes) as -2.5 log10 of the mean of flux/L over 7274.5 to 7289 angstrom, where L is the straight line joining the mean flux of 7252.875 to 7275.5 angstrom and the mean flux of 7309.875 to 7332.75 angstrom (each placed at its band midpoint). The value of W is -0.01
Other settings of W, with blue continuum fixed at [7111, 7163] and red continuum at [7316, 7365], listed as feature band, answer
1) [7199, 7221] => 0.02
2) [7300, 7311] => -0.06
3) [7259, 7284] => -0.03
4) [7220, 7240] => -0.04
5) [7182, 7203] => 0.01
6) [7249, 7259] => 0.00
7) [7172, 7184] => -0.03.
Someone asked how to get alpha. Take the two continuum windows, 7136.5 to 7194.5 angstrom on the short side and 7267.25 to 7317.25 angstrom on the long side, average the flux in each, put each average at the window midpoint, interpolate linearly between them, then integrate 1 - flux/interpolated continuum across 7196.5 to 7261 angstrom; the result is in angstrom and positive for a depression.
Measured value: 0.7 angstrom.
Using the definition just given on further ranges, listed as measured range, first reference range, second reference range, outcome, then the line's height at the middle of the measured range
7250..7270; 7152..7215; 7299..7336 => 0.4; 12.4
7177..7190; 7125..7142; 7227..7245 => 0.2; 12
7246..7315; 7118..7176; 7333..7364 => -3.3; 12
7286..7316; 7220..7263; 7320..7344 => -0.9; 12.5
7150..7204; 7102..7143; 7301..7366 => 0.8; 12.1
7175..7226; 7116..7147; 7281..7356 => 0.6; 12.1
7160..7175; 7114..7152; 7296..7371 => -0.2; 11.9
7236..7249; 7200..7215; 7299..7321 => -0.2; 12.1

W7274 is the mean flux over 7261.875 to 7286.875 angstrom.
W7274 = 12.4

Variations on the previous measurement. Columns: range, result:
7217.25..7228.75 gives 12.4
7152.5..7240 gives 12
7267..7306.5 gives 12.6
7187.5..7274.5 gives 12.1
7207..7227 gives 12.1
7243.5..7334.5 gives 12.6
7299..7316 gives 12.9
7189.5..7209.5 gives 11.8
